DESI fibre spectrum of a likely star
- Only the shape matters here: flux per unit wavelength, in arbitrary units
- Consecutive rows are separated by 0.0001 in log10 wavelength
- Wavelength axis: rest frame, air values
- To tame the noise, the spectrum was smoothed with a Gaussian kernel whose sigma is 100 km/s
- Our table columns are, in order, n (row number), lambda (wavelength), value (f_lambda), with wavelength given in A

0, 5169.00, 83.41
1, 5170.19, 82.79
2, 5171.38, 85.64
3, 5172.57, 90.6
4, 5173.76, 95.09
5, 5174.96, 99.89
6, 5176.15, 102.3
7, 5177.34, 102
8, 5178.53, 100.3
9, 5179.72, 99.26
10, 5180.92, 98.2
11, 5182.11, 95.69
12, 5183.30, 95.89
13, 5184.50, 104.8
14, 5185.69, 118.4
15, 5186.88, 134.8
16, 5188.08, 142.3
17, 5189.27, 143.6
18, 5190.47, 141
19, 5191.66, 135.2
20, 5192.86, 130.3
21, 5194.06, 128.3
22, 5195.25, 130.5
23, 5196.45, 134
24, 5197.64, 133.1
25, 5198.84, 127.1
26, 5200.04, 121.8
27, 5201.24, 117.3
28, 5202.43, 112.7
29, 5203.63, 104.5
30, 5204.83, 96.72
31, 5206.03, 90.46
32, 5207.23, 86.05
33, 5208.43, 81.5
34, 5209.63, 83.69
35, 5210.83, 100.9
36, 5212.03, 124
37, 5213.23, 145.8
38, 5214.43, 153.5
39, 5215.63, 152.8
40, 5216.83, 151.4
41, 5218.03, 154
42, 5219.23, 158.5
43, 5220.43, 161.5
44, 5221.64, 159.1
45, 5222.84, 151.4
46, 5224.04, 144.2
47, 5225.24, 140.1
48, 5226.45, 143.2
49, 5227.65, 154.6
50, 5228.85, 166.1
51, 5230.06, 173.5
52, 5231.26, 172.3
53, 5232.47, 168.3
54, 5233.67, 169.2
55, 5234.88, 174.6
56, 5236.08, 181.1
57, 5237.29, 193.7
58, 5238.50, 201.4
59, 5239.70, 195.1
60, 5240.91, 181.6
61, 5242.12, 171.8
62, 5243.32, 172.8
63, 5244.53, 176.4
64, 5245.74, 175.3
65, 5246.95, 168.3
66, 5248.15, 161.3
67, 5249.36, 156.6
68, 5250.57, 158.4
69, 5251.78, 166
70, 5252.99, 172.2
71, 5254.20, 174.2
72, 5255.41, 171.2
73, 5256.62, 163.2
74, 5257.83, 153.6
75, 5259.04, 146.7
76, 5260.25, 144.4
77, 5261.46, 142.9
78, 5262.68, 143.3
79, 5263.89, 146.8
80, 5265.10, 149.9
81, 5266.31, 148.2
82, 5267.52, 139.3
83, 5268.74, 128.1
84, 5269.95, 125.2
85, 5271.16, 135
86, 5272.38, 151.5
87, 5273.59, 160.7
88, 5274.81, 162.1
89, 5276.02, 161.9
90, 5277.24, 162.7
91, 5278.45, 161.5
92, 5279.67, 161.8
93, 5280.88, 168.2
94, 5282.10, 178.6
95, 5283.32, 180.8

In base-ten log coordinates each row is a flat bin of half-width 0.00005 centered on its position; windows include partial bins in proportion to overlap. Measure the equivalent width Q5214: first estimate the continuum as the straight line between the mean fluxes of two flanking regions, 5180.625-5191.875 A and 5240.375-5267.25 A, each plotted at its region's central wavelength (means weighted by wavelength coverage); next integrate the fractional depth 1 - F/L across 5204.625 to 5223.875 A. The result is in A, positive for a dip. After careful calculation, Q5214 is 1.3 A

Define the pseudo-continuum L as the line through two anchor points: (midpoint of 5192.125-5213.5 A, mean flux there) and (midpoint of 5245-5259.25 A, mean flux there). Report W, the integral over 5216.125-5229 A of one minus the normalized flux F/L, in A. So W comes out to -1.8 A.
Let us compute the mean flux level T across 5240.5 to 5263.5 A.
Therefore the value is 163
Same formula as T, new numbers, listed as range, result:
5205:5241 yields 149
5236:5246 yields 184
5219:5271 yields 161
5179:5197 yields 122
